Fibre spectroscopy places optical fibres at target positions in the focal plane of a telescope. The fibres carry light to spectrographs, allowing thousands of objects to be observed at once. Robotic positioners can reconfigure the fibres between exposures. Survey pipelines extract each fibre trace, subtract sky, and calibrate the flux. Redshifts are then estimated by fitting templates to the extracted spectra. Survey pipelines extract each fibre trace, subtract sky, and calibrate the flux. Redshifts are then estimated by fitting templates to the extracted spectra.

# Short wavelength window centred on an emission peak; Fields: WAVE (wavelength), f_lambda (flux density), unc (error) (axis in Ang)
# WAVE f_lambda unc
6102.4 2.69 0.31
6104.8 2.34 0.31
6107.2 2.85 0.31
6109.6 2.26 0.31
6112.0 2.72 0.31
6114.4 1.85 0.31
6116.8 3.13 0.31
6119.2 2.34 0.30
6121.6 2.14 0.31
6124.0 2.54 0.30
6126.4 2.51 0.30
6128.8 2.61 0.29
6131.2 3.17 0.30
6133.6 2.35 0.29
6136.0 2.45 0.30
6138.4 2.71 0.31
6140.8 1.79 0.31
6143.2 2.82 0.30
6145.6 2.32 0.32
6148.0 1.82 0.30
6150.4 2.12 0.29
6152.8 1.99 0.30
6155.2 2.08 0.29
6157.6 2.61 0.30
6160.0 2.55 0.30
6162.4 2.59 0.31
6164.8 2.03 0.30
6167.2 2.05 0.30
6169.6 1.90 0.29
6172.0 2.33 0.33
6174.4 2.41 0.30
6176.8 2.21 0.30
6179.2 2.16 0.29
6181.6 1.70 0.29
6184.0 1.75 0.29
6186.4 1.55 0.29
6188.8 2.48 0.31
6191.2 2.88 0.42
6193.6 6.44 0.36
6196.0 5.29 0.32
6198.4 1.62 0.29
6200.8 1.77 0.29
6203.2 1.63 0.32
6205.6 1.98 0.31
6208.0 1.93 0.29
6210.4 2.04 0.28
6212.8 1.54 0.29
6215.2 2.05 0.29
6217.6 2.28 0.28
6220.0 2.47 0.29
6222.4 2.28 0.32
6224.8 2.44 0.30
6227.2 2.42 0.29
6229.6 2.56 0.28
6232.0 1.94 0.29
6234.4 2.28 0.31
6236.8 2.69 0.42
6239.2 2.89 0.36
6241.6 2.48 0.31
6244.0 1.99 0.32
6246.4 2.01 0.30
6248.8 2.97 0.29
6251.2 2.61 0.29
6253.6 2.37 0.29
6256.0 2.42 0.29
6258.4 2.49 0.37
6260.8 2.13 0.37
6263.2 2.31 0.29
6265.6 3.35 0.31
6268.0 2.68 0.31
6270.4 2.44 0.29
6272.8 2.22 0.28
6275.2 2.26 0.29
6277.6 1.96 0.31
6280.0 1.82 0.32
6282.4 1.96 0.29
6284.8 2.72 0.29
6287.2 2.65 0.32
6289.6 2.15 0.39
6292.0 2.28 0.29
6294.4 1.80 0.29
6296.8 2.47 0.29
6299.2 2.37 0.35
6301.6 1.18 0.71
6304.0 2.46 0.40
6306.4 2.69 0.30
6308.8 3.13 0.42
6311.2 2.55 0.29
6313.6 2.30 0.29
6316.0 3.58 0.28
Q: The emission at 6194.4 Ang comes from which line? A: Hbeta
